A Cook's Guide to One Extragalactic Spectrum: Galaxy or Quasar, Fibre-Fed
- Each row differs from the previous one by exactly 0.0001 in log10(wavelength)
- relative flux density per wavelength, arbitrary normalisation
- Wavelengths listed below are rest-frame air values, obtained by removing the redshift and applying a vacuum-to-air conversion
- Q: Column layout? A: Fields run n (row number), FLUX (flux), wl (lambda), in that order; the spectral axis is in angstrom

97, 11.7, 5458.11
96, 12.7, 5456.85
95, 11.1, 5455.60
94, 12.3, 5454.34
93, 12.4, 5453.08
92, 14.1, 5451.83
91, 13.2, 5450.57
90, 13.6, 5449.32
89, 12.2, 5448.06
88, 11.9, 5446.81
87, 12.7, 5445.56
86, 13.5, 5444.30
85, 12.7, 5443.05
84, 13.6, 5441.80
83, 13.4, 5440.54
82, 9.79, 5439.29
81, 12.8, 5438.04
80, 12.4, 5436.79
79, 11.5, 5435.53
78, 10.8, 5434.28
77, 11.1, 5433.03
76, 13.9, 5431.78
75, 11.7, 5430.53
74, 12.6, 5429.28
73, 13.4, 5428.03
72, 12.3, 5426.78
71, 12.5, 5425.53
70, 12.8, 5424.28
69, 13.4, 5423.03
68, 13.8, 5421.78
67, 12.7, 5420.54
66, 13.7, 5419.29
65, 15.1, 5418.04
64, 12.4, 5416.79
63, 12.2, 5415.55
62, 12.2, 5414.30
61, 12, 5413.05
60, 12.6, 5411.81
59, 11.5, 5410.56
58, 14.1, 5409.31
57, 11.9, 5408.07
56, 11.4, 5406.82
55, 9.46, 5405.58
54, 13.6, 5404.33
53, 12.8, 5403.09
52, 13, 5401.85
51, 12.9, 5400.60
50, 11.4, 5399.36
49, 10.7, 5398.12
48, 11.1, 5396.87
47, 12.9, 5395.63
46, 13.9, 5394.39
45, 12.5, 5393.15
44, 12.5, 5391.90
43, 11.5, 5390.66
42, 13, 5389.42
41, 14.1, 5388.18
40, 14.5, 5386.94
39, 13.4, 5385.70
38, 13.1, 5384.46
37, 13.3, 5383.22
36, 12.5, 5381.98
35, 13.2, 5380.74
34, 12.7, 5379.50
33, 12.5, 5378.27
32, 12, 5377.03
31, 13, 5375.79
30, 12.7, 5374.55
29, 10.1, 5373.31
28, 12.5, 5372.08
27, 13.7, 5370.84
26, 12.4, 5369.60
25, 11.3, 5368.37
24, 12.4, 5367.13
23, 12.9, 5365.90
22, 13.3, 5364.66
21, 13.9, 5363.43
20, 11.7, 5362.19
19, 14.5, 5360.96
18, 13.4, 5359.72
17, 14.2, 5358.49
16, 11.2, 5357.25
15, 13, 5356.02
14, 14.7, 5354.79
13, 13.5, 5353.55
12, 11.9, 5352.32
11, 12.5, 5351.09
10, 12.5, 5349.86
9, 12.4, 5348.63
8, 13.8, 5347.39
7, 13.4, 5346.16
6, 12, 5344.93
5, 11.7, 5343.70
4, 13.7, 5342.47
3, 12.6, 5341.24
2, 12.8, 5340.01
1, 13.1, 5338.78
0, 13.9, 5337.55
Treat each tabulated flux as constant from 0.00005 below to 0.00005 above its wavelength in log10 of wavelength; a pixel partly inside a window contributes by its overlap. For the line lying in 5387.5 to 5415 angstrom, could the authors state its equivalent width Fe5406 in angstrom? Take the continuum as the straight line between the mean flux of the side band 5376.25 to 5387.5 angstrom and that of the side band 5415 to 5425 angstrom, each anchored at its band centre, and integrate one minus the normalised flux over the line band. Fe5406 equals 1.7 angstrom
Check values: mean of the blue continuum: 13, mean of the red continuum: 13.3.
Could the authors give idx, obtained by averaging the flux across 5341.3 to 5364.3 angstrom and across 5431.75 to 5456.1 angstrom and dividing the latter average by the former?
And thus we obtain 1.0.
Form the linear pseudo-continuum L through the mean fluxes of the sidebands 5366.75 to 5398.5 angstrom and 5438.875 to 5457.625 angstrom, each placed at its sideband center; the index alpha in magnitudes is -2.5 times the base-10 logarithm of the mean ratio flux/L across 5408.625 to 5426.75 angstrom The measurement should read -0.02 mag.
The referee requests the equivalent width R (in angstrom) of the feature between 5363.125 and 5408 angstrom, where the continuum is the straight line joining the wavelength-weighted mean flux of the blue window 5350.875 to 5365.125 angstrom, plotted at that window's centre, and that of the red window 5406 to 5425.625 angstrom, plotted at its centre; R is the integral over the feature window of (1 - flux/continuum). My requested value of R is 1.5 angstrom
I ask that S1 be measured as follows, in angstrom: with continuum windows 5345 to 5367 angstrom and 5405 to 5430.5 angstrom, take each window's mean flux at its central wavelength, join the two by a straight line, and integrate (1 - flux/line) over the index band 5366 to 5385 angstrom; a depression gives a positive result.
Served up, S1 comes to 0.6 angstrom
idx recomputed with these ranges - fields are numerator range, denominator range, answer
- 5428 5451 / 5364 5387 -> 0.98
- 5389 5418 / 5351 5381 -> 0.96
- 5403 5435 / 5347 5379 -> 0.98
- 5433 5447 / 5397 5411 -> 1.02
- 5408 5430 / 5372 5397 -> 1.01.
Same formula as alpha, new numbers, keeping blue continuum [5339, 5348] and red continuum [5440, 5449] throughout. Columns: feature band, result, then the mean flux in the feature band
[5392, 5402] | 0.05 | 12.3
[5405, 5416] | 0.08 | 11.9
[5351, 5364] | -0.02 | 13.2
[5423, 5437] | 0.05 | 12.3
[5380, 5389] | -0.05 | 13.4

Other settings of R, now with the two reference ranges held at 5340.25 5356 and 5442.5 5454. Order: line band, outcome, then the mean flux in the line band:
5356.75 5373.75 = 0.2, 12.7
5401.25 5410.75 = 0.5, 12.3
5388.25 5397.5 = 0.2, 12.6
